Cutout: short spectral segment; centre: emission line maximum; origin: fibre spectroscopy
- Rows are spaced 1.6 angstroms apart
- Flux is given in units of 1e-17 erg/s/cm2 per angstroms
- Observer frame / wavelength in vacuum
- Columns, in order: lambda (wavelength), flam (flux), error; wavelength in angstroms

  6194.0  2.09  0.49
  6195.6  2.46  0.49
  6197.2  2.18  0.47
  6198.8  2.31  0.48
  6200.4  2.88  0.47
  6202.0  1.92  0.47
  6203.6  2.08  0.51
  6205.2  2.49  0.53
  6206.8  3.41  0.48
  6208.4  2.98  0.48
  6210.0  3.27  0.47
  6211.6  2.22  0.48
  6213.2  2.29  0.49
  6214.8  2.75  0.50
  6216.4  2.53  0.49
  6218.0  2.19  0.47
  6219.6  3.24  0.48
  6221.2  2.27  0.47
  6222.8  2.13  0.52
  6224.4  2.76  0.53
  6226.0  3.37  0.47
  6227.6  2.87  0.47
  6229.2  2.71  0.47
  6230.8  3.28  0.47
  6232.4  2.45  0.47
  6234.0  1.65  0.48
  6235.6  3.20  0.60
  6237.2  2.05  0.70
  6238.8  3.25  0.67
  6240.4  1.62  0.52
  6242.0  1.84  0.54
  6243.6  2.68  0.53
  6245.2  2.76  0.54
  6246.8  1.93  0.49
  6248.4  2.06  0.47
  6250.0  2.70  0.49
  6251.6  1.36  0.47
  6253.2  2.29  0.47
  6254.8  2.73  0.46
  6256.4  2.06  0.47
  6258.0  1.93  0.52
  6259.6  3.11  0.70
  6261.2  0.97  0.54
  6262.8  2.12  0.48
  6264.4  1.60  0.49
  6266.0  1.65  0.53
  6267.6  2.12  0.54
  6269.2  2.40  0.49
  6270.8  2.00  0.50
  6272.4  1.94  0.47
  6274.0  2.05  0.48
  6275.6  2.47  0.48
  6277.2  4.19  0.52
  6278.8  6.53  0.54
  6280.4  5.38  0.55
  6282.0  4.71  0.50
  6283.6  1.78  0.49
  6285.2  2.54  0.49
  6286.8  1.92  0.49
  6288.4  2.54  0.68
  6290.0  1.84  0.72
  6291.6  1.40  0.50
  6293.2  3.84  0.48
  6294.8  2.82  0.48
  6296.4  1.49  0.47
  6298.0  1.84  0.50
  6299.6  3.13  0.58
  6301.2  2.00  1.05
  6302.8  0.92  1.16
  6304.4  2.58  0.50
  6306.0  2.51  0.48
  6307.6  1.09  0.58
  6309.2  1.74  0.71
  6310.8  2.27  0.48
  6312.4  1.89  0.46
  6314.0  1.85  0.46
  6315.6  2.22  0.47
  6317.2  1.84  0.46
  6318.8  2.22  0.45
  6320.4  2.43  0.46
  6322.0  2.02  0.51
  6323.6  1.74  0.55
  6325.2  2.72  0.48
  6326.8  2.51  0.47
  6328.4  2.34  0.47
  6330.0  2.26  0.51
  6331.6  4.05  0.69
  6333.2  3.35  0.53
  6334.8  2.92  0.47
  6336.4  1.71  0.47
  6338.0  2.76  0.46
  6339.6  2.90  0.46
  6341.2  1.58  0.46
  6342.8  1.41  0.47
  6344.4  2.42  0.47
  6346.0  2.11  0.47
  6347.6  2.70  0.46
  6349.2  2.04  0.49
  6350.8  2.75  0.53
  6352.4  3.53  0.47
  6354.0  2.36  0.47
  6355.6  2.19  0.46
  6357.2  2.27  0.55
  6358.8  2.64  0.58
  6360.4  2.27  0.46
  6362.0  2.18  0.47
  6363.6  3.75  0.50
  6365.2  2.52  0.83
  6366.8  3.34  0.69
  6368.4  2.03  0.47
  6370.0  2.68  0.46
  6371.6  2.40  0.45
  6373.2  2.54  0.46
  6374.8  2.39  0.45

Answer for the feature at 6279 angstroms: Hbeta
